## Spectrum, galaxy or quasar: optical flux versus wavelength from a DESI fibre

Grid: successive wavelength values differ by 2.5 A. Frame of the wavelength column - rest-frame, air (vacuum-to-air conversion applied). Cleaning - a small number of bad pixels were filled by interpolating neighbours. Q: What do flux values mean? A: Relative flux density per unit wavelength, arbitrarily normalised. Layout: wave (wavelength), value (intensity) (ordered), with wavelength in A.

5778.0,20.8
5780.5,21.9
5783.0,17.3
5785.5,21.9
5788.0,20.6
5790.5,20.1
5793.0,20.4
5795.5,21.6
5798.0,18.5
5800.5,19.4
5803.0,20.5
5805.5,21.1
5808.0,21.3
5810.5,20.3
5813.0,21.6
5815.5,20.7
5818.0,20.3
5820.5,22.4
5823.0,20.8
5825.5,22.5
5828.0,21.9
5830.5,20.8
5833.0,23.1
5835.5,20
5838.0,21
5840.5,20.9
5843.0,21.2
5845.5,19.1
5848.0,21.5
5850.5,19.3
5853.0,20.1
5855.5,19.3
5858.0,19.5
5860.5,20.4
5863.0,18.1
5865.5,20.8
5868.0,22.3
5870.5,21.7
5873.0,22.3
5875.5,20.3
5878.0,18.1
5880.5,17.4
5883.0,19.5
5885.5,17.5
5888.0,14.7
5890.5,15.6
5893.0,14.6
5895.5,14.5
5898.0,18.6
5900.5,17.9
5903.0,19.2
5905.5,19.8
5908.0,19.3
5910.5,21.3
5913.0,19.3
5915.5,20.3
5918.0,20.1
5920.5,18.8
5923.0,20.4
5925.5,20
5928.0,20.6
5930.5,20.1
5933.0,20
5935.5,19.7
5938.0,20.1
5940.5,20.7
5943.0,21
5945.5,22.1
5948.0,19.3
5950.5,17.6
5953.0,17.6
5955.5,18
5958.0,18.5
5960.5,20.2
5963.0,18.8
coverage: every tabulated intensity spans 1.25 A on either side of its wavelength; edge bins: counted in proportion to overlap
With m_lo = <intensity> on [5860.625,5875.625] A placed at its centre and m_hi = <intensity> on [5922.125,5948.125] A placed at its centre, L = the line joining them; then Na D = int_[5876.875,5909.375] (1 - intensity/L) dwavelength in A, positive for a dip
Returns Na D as 5.14 A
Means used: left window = 20.9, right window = 20.4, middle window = 17.5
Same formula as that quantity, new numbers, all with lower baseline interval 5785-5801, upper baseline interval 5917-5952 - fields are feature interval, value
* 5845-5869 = 0.17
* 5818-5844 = -1.49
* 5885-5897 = 2.86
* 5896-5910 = 0.86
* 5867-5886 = 0.19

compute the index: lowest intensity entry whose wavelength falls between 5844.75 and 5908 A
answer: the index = 14.5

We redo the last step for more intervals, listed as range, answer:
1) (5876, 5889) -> 14.7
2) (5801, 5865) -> 18.1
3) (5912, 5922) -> 18.8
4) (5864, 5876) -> 20.3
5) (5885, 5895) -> 14.6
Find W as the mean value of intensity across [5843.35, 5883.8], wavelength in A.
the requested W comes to 20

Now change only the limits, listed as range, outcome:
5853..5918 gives 18.9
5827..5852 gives 20.9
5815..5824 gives 21.1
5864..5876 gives 21.5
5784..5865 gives 20.6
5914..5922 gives 19.7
